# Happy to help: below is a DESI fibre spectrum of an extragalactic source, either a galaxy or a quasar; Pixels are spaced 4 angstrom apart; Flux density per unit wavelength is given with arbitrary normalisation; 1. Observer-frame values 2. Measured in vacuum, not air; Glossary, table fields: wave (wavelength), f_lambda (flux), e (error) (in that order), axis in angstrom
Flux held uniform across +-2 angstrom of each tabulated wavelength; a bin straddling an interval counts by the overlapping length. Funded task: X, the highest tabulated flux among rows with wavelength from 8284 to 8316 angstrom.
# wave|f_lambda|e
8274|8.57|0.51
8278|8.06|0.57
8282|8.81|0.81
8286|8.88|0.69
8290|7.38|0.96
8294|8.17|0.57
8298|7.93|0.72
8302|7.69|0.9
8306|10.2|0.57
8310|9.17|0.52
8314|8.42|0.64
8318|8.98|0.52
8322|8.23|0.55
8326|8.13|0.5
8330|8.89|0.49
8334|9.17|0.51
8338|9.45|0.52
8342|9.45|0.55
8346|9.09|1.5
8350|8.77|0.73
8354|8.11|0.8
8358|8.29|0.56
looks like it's 10.2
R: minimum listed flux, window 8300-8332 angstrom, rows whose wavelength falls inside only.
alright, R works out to 7.69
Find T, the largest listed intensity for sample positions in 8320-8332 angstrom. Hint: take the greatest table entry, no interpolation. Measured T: 8.89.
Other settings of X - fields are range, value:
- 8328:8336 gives 9.17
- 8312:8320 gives 8.98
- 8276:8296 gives 8.88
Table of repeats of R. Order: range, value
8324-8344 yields 8.13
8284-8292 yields 7.38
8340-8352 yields 8.77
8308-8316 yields 8.42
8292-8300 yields 7.93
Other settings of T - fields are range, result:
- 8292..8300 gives 8.17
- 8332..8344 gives 9.45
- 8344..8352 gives 9.09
